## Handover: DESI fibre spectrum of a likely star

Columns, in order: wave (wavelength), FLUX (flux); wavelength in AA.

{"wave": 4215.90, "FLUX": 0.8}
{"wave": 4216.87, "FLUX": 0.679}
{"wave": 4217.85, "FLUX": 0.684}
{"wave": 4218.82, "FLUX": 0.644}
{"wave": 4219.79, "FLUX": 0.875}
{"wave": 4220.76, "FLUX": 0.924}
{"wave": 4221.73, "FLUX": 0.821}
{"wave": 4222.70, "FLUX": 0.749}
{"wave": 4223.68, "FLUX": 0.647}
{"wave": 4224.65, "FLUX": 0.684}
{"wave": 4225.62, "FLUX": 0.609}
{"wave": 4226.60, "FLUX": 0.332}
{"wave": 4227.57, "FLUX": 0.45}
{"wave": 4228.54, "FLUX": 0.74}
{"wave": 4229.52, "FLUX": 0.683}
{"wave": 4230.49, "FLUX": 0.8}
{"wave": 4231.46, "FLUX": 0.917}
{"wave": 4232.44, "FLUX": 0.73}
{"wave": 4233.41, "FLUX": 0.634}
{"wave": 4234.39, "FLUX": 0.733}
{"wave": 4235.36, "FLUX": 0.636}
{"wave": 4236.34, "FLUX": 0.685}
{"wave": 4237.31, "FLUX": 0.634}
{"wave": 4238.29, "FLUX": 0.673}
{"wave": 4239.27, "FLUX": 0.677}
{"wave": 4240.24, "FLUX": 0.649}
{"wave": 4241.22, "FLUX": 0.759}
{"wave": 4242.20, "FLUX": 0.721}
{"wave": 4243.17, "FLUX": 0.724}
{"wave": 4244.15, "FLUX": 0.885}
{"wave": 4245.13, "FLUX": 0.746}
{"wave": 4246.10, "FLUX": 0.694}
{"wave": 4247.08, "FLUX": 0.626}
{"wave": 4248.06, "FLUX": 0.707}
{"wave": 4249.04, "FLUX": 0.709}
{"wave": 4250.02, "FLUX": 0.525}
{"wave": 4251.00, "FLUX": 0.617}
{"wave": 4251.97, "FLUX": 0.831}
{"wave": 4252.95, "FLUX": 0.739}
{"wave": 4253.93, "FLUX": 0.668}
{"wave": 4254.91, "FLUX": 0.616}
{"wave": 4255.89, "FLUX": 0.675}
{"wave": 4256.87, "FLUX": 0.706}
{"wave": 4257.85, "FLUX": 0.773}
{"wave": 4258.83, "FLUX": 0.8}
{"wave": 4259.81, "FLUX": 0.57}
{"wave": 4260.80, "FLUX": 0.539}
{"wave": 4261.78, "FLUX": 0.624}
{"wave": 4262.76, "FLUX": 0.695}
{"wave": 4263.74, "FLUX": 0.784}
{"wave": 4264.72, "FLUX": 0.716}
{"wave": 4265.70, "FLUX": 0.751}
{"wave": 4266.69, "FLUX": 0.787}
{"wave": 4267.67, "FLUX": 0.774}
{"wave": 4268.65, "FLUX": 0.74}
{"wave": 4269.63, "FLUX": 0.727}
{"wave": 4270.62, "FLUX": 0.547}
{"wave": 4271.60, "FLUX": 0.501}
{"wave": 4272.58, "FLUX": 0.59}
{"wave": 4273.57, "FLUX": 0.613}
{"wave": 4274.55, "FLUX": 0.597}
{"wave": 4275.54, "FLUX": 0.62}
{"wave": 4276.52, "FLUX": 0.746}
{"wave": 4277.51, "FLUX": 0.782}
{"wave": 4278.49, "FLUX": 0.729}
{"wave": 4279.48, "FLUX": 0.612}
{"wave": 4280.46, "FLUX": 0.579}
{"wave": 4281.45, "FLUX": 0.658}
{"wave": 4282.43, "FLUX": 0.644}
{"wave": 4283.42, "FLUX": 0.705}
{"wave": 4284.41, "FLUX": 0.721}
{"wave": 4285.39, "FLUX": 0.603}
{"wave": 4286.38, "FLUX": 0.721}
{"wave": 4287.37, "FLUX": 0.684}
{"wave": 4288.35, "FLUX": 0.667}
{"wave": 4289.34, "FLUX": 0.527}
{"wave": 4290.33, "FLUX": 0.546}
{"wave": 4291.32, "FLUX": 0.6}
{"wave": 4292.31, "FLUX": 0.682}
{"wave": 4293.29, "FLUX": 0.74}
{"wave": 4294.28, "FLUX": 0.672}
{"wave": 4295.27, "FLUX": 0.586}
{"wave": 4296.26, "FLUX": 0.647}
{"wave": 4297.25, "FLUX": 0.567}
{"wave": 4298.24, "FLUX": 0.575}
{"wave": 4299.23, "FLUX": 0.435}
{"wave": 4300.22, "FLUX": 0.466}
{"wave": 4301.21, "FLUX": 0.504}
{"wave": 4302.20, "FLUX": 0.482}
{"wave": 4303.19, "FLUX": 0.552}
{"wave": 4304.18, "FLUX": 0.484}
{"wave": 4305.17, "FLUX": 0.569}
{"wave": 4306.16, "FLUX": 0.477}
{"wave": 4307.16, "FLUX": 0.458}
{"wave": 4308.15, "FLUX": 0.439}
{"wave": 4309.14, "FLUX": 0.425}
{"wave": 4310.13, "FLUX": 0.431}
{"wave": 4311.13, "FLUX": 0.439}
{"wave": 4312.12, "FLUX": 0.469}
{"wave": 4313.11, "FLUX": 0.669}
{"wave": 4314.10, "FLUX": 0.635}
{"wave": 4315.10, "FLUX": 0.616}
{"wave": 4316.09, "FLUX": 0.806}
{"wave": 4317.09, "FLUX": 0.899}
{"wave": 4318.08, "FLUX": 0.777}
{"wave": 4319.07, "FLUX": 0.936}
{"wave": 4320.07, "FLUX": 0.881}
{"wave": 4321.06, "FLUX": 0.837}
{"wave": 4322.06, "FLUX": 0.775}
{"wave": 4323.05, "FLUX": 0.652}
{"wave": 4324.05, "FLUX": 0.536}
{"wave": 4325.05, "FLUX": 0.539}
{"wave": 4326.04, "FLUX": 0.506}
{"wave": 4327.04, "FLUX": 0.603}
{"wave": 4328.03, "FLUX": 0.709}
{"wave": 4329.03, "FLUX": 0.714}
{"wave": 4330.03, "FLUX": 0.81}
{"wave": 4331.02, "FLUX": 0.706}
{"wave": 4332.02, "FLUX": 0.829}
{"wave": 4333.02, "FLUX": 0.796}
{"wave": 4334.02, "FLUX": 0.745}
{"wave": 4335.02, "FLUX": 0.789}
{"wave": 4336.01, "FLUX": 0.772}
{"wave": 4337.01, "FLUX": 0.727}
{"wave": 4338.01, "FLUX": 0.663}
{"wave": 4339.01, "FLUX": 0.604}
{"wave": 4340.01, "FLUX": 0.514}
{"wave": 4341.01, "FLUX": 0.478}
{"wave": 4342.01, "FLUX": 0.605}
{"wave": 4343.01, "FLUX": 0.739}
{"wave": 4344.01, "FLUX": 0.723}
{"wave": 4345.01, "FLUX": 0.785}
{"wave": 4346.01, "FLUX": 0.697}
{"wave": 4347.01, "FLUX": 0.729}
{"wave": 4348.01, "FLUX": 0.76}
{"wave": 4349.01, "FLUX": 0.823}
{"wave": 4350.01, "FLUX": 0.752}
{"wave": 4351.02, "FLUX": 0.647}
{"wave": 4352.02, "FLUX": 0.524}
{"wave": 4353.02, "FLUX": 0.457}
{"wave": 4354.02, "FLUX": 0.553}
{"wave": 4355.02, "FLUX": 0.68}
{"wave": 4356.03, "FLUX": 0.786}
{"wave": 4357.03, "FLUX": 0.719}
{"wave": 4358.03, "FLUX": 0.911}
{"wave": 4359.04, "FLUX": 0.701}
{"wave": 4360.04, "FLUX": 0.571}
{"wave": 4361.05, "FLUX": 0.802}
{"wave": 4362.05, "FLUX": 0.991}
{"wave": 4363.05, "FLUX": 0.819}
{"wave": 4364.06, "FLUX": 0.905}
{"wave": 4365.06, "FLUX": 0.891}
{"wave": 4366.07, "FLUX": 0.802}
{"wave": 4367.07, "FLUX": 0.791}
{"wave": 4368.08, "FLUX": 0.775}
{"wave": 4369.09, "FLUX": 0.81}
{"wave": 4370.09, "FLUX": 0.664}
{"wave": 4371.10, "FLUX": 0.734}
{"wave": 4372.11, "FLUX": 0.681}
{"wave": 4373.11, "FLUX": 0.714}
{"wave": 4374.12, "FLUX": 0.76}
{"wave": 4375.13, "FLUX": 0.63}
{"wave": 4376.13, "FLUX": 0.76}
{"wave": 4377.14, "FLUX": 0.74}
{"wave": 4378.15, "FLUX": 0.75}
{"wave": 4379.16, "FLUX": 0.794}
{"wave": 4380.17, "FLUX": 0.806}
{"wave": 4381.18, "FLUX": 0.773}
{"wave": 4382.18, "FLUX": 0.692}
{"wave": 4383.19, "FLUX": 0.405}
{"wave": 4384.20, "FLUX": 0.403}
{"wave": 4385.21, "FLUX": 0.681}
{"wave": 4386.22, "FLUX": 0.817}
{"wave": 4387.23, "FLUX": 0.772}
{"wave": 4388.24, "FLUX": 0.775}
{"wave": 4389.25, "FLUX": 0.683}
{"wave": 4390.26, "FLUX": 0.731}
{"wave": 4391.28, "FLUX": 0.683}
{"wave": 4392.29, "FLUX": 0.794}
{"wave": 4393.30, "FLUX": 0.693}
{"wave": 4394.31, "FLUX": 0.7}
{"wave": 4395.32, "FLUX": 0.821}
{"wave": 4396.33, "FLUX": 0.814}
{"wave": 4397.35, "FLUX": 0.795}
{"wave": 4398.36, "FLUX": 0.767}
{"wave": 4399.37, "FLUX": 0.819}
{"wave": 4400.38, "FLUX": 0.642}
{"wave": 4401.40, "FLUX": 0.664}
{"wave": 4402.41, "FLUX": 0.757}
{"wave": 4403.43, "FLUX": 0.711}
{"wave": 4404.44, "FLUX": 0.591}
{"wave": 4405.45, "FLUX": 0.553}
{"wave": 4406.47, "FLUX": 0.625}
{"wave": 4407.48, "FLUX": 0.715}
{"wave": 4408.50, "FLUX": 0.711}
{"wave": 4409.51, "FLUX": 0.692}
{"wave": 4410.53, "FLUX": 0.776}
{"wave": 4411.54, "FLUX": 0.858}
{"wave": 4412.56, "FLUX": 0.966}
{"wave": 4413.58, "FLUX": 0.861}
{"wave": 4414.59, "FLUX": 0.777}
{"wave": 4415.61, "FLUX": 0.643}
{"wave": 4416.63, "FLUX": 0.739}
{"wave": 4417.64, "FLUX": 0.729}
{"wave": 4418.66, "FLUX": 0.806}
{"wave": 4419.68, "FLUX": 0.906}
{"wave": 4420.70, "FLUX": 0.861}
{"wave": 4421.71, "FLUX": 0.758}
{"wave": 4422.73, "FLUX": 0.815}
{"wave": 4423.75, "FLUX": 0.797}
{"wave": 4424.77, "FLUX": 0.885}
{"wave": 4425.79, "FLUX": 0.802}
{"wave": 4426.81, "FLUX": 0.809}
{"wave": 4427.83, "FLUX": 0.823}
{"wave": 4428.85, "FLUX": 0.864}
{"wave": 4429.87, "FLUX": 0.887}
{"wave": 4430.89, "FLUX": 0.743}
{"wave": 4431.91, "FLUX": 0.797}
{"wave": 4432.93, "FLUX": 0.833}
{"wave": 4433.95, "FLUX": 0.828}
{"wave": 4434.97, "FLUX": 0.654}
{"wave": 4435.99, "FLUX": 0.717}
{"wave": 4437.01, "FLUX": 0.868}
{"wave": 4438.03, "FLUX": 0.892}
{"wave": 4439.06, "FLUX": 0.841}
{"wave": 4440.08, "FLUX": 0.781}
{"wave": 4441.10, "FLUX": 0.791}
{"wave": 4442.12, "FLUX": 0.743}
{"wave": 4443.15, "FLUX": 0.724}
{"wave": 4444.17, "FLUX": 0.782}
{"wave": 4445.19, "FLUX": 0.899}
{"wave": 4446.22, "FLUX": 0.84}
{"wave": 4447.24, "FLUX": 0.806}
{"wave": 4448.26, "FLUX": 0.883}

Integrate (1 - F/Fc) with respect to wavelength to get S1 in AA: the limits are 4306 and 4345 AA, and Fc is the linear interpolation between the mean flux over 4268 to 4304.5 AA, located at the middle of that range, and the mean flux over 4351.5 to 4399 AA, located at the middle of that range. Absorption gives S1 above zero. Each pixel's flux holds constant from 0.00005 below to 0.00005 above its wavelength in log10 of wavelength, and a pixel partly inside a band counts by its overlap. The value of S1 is 0.3 AA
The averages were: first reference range 0.619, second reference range 0.731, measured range 0.663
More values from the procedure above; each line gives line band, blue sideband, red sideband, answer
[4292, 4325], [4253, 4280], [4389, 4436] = 4.5 AA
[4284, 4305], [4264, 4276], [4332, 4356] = 2.5 AA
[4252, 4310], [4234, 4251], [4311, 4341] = 5.5 AA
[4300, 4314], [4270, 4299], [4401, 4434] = 3.5 AA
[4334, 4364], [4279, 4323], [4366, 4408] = -1.4 AA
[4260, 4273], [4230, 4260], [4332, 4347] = 0.6 AA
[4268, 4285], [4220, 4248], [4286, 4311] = -1.4 AA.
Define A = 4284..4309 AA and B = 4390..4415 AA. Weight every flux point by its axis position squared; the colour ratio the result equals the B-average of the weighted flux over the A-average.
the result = 1.4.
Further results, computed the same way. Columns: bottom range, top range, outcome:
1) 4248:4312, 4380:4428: 1.26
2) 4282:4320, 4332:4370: 1.23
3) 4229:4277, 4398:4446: 1.22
